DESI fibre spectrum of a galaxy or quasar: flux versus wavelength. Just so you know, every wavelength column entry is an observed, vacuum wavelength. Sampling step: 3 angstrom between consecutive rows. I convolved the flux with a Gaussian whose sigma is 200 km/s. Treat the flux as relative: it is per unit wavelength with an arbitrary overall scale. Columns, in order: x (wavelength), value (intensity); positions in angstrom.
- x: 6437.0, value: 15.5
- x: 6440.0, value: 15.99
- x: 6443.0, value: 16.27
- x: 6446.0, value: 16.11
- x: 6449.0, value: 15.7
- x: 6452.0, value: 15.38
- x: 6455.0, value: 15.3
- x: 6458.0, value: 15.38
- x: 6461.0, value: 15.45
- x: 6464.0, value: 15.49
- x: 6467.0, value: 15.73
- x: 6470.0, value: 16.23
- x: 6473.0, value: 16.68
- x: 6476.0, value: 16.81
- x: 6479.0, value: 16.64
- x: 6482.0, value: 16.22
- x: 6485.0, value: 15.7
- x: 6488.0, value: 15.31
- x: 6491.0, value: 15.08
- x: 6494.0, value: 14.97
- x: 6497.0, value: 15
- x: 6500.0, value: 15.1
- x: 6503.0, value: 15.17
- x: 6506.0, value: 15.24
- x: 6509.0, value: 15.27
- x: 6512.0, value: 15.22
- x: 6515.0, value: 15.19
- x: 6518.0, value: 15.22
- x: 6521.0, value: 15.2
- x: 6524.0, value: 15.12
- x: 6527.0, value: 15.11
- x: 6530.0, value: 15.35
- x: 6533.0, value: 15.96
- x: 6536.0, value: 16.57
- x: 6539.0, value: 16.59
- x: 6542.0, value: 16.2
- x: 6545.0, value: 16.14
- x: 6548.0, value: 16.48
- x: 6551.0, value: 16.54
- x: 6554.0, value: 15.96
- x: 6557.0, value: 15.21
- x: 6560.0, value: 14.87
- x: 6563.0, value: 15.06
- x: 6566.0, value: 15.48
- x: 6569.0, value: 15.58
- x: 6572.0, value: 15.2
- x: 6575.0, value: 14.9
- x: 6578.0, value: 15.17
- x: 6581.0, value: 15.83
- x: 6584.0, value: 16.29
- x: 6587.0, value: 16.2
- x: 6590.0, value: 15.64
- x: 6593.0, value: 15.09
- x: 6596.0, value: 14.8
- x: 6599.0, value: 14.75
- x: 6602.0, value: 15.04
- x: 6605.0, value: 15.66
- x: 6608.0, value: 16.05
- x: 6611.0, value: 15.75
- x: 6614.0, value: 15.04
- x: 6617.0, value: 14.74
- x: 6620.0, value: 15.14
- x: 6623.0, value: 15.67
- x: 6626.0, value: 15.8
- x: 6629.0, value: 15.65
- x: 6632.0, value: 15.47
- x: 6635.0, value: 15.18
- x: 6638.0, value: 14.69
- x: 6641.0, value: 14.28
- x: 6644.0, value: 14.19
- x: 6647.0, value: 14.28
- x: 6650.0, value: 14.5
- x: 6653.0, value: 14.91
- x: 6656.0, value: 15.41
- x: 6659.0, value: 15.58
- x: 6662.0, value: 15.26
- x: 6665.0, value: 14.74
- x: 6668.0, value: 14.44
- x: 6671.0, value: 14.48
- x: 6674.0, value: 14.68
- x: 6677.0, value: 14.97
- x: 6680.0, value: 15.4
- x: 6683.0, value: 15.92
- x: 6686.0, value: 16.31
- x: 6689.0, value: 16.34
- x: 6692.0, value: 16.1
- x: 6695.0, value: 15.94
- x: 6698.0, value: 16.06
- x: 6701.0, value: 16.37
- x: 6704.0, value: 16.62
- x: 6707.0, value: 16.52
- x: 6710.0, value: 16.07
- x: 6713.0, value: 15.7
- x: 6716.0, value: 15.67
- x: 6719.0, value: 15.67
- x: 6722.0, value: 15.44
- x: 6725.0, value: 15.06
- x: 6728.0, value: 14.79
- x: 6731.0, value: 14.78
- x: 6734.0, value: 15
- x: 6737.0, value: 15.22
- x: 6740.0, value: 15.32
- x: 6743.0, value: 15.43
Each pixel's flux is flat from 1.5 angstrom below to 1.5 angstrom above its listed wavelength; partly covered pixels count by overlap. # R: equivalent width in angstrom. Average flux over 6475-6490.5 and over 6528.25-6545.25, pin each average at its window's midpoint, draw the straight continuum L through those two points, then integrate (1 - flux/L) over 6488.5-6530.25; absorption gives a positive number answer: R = 2.4 angstrom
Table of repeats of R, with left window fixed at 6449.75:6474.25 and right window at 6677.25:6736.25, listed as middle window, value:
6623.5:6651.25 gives 1.4 angstrom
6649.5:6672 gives 1.1 angstrom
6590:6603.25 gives 0.6 angstrom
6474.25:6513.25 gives 0.4 angstrom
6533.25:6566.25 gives -0.5 angstrom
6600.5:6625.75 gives 0.5 angstrom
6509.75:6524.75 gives 0.5 angstrom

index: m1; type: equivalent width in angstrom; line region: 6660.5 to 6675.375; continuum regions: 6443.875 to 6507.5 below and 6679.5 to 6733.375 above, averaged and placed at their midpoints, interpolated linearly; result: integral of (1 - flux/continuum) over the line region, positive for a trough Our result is 1.0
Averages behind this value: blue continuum 15.7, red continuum 15.8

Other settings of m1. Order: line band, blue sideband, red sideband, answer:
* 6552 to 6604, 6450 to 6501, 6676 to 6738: 1.1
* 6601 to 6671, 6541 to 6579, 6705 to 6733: 2.1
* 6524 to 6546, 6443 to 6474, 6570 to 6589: -0.4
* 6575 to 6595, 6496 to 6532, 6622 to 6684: -0.7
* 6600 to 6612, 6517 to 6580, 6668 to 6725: 0.1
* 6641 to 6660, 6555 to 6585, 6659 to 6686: 0.5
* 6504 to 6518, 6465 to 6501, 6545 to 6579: 0.4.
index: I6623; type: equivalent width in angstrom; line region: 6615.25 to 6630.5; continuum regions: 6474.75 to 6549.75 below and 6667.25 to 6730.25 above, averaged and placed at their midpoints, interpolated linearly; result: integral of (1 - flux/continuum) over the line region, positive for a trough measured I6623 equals 0.2 angstrom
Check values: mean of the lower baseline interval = 15.6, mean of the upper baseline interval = 15.6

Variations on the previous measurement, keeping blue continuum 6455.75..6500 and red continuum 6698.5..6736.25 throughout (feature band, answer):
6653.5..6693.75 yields 0.8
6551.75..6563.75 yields 0.3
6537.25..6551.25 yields -0.6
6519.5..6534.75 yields 0.3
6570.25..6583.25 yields 0.3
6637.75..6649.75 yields 1.0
